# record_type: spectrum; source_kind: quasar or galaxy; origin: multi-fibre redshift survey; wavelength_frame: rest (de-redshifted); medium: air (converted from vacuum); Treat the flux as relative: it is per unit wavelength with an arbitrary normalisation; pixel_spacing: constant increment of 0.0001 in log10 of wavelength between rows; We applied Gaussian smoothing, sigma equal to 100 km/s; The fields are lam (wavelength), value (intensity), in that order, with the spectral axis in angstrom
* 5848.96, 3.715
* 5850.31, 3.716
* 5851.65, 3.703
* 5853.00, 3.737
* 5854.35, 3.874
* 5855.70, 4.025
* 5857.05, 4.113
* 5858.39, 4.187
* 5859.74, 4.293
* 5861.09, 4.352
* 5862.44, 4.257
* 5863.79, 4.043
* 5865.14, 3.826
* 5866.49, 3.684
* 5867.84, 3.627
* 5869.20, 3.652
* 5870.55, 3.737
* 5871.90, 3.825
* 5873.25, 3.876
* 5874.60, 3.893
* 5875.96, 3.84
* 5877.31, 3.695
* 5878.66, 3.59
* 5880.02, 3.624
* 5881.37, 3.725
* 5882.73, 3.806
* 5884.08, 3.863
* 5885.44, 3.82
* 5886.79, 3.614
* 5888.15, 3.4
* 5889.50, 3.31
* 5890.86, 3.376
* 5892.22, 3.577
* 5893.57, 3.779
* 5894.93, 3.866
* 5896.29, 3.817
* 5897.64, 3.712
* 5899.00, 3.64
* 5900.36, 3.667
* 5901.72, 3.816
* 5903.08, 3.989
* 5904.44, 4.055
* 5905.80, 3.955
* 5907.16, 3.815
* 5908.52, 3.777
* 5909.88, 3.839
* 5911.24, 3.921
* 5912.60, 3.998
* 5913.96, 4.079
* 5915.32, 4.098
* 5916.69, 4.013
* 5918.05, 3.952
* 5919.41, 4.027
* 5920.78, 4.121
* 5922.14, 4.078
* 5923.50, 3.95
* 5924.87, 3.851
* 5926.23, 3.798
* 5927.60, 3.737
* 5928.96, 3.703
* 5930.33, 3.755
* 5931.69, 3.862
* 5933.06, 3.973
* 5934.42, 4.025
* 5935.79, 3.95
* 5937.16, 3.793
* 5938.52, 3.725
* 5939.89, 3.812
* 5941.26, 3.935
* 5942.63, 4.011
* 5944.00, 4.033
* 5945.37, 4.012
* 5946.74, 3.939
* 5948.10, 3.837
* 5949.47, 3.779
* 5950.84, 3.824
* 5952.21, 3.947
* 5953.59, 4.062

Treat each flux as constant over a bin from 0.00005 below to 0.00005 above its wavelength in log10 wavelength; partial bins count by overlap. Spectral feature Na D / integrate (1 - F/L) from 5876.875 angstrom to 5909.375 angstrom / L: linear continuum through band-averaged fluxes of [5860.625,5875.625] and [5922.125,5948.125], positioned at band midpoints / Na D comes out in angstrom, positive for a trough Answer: 1.3 angstrom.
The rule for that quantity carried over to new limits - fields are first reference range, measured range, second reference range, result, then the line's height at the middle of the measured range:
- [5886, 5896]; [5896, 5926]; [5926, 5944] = -1.7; 3.7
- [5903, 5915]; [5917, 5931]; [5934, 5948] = 0.1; 3.93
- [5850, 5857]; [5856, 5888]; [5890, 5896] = -0.9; 3.75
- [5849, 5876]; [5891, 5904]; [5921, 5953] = 0.5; 3.9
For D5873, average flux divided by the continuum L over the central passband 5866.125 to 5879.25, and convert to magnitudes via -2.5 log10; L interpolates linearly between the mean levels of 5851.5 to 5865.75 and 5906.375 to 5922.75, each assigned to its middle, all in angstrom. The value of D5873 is 0.08 mag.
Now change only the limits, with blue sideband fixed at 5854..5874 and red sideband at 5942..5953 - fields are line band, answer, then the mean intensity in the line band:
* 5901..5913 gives 0.01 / 3.9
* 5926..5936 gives 0.02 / 3.85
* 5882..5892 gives 0.10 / 3.6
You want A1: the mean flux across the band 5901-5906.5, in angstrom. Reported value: 3.95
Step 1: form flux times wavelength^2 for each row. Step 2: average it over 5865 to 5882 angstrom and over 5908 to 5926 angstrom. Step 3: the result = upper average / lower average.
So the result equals 1.08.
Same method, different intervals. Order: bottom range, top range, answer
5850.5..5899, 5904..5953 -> 1.05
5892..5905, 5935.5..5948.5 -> 1.04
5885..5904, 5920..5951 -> 1.07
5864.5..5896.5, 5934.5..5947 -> 1.08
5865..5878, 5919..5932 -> 1.05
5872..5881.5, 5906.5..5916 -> 1.06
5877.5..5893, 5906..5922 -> 1.11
